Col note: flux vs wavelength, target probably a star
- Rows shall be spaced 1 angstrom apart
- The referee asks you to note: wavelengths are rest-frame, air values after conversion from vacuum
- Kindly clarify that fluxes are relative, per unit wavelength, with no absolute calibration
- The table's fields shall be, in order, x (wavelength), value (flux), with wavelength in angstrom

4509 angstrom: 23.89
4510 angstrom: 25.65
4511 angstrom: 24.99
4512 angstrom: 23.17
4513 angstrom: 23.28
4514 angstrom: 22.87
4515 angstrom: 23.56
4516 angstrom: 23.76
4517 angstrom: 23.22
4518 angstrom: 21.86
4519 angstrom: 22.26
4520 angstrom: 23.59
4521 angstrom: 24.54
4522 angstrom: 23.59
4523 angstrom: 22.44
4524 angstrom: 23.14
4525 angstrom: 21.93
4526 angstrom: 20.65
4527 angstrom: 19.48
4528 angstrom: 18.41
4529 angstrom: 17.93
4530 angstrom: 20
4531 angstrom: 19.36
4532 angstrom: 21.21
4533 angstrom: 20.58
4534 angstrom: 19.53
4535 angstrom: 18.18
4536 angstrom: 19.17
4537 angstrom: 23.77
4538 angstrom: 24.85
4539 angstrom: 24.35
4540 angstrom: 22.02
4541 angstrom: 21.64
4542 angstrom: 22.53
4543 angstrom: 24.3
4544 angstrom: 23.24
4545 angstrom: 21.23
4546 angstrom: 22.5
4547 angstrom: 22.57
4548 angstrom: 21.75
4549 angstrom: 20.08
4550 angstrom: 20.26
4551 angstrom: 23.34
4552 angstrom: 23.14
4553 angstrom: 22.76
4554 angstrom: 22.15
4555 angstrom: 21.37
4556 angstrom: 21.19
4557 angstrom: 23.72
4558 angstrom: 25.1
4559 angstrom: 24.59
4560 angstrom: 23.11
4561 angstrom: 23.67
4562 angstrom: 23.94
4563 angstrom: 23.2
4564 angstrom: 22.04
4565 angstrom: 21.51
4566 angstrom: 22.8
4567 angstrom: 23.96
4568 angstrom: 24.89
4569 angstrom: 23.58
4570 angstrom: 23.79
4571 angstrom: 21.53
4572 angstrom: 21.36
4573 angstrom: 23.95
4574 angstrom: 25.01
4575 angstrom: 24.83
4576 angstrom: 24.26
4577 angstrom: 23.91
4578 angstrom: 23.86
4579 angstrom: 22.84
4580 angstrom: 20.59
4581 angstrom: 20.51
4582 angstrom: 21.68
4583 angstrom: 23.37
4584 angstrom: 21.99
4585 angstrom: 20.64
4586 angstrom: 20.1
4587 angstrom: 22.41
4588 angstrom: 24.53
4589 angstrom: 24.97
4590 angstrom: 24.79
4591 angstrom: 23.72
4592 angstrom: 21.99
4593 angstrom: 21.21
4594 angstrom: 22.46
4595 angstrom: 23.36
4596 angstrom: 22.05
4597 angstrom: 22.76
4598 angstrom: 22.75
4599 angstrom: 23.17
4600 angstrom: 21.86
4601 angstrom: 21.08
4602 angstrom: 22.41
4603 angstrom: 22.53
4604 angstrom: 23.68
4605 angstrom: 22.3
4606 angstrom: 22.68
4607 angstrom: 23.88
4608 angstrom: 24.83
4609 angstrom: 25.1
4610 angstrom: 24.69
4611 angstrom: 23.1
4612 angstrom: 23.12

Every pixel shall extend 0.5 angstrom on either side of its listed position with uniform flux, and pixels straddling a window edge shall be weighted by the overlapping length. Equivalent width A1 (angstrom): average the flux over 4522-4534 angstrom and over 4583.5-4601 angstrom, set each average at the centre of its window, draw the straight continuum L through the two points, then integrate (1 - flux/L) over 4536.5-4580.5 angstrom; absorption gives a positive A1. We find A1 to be -3.0 angstrom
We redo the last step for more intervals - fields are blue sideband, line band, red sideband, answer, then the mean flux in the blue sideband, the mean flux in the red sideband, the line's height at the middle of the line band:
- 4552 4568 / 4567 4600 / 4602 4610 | 0.6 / 23.1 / 23.6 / 23.3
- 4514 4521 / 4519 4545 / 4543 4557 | 1.2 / 23.1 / 22.1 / 22.7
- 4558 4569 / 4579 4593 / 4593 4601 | 0.2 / 23.5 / 22.4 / 22.8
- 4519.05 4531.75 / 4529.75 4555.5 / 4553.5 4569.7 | 0.5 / 21.3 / 23.2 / 22.2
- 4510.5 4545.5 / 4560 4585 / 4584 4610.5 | -0.5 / 22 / 22.9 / 22.6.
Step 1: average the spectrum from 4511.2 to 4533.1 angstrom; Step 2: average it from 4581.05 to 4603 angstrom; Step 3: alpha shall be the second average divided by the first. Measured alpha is 1.03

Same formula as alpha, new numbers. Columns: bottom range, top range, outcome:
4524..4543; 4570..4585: 1.08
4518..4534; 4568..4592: 1.08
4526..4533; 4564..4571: 1.18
